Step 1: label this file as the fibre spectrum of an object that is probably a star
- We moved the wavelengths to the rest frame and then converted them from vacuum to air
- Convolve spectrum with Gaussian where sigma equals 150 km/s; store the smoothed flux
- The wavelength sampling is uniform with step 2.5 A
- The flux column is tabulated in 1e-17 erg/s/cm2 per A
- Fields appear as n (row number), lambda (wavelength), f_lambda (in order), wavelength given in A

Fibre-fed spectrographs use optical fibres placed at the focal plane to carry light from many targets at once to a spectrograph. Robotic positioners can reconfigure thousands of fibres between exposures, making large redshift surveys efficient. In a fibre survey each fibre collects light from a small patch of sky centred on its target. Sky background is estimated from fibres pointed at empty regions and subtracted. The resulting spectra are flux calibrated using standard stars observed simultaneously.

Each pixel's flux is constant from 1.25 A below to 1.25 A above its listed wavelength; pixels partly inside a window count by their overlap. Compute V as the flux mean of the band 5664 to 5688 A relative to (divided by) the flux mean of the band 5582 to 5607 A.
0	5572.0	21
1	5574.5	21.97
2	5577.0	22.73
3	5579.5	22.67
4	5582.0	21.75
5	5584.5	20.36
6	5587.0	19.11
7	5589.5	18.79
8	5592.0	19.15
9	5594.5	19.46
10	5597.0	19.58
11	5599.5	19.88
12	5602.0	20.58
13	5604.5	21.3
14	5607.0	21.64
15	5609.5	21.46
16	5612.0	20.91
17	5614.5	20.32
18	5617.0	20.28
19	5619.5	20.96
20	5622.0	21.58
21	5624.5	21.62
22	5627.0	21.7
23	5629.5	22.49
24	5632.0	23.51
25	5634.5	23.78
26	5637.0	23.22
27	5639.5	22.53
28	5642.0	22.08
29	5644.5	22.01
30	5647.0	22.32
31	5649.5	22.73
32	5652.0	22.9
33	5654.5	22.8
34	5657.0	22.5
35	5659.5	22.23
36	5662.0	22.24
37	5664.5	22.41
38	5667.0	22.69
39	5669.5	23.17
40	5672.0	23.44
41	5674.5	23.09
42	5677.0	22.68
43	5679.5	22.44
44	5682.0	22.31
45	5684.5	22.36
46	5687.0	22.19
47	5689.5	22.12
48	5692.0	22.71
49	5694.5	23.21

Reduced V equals 1.14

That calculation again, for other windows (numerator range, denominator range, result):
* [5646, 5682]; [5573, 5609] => 1.10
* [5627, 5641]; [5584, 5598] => 1.19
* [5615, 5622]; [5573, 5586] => 0.95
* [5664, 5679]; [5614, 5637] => 1.04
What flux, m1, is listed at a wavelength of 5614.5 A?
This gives 20.32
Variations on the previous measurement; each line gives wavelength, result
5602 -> 20.58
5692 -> 22.71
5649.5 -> 22.73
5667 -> 22.69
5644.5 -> 22.01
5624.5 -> 21.62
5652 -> 22.9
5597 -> 19.58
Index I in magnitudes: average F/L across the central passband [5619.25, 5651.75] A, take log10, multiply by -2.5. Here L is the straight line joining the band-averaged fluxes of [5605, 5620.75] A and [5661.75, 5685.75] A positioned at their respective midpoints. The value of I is -0.04 mag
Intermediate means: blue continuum 20.9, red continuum 22.7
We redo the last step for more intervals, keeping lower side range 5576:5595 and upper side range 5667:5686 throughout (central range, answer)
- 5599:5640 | -0.01 mag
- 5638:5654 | -0.02 mag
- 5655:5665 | 0.00 mag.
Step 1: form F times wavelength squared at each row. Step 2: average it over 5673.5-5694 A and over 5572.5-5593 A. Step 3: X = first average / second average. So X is 1.1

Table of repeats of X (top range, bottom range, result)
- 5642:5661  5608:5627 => 1.08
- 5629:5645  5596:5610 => 1.12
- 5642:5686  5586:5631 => 1.12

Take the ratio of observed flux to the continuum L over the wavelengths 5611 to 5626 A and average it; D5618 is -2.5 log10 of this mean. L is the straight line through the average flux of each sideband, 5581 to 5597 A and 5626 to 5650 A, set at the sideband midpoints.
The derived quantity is 0.027 mag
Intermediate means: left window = 19.7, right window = 22.6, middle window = 21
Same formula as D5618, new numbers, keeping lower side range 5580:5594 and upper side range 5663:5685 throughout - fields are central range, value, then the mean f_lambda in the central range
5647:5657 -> -0.03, 22.7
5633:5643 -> -0.07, 22.9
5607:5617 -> -0.01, 20.9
